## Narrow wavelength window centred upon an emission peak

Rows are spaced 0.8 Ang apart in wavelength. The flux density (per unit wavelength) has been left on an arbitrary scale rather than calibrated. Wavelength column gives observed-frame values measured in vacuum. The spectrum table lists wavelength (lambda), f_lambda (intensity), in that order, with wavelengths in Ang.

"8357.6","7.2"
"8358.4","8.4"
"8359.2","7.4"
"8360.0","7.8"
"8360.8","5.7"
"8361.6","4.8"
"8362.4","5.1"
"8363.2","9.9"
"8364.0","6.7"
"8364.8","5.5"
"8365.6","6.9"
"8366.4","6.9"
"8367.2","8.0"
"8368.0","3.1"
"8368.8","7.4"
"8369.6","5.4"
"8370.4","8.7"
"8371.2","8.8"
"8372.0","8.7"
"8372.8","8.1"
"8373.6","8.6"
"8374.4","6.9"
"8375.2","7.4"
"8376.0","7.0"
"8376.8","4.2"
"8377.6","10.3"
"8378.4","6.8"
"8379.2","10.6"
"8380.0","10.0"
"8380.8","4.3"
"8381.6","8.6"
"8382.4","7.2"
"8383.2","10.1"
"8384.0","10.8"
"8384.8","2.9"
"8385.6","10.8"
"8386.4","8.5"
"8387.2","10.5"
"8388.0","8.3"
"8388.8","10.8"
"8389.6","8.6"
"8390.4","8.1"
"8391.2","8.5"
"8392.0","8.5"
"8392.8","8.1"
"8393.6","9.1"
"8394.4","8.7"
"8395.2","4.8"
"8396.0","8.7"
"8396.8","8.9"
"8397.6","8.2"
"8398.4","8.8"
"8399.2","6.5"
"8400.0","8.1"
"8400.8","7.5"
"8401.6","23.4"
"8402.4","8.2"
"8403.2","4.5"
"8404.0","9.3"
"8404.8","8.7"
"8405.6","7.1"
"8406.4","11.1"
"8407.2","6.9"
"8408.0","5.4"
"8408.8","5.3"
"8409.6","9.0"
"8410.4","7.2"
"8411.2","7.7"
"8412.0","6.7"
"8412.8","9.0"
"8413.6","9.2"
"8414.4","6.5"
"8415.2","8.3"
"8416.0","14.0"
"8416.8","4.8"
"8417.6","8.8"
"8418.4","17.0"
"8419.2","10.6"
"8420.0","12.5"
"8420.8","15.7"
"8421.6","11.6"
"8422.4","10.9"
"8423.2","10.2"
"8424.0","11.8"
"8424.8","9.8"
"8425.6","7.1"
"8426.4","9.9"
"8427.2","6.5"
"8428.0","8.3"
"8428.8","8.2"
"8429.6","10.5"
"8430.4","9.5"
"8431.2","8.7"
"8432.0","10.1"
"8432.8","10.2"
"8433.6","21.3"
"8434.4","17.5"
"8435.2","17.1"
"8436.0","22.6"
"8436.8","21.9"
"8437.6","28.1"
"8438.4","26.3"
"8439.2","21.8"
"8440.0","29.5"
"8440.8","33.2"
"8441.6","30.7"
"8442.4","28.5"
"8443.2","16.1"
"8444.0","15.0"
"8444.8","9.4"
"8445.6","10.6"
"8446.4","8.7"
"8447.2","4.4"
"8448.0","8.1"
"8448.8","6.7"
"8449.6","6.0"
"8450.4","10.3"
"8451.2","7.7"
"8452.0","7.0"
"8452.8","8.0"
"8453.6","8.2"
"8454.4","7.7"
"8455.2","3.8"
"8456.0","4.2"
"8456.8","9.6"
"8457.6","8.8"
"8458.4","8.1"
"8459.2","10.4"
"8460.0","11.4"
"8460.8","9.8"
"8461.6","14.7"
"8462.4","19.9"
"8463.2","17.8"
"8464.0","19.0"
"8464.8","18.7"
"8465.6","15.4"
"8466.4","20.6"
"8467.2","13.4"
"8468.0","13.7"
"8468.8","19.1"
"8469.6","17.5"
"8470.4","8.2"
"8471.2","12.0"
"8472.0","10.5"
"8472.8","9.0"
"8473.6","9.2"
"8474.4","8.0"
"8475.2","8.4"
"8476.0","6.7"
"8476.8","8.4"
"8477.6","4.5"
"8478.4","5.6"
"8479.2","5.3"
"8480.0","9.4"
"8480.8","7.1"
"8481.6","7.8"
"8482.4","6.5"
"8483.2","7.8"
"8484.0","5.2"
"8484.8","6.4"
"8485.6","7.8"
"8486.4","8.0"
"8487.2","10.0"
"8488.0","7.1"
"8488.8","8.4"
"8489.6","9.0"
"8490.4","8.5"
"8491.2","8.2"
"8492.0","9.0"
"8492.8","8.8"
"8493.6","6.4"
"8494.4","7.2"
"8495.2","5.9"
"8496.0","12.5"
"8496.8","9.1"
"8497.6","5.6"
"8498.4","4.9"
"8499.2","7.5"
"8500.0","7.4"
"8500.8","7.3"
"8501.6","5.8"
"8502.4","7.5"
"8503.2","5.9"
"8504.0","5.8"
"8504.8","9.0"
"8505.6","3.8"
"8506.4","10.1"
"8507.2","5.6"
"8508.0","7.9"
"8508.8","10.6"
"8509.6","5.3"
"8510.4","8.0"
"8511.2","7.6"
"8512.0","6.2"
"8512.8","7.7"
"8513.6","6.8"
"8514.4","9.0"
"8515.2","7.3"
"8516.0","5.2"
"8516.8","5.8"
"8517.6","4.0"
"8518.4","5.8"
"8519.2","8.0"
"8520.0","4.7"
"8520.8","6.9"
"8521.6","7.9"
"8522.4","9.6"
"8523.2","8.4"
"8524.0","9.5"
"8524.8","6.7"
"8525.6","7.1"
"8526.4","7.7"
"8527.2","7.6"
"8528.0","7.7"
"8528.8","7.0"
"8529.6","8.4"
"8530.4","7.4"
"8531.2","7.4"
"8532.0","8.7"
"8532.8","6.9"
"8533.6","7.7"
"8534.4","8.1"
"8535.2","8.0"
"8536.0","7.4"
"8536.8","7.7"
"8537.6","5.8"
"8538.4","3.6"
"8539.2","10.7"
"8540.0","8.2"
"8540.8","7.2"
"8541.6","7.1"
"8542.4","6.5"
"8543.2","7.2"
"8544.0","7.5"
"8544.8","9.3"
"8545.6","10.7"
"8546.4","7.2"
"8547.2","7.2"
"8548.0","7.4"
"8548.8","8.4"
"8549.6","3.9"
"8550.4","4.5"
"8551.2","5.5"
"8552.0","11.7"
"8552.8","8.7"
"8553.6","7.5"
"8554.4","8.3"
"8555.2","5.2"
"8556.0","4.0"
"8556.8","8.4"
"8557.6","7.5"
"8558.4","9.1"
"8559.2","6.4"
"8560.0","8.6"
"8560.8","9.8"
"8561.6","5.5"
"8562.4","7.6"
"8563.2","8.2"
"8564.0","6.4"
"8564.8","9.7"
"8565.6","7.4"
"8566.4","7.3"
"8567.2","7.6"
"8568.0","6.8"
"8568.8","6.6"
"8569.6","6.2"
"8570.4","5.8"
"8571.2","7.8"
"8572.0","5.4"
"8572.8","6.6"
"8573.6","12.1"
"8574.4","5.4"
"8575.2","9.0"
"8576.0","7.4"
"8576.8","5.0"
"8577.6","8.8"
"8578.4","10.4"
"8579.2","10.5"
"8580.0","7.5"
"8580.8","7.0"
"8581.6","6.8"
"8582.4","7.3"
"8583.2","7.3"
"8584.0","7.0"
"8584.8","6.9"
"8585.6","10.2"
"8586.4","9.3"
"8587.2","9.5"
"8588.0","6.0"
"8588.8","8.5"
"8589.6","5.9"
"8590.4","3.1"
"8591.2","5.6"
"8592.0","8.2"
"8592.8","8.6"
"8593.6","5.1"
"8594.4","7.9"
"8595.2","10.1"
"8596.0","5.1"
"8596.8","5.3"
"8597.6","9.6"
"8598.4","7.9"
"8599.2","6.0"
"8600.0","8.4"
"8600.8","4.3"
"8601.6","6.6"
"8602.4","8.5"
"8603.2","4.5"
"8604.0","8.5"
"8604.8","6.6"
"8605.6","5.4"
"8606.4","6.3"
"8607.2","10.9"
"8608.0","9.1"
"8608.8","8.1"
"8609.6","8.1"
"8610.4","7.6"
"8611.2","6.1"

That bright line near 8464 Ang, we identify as [N II] 6583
